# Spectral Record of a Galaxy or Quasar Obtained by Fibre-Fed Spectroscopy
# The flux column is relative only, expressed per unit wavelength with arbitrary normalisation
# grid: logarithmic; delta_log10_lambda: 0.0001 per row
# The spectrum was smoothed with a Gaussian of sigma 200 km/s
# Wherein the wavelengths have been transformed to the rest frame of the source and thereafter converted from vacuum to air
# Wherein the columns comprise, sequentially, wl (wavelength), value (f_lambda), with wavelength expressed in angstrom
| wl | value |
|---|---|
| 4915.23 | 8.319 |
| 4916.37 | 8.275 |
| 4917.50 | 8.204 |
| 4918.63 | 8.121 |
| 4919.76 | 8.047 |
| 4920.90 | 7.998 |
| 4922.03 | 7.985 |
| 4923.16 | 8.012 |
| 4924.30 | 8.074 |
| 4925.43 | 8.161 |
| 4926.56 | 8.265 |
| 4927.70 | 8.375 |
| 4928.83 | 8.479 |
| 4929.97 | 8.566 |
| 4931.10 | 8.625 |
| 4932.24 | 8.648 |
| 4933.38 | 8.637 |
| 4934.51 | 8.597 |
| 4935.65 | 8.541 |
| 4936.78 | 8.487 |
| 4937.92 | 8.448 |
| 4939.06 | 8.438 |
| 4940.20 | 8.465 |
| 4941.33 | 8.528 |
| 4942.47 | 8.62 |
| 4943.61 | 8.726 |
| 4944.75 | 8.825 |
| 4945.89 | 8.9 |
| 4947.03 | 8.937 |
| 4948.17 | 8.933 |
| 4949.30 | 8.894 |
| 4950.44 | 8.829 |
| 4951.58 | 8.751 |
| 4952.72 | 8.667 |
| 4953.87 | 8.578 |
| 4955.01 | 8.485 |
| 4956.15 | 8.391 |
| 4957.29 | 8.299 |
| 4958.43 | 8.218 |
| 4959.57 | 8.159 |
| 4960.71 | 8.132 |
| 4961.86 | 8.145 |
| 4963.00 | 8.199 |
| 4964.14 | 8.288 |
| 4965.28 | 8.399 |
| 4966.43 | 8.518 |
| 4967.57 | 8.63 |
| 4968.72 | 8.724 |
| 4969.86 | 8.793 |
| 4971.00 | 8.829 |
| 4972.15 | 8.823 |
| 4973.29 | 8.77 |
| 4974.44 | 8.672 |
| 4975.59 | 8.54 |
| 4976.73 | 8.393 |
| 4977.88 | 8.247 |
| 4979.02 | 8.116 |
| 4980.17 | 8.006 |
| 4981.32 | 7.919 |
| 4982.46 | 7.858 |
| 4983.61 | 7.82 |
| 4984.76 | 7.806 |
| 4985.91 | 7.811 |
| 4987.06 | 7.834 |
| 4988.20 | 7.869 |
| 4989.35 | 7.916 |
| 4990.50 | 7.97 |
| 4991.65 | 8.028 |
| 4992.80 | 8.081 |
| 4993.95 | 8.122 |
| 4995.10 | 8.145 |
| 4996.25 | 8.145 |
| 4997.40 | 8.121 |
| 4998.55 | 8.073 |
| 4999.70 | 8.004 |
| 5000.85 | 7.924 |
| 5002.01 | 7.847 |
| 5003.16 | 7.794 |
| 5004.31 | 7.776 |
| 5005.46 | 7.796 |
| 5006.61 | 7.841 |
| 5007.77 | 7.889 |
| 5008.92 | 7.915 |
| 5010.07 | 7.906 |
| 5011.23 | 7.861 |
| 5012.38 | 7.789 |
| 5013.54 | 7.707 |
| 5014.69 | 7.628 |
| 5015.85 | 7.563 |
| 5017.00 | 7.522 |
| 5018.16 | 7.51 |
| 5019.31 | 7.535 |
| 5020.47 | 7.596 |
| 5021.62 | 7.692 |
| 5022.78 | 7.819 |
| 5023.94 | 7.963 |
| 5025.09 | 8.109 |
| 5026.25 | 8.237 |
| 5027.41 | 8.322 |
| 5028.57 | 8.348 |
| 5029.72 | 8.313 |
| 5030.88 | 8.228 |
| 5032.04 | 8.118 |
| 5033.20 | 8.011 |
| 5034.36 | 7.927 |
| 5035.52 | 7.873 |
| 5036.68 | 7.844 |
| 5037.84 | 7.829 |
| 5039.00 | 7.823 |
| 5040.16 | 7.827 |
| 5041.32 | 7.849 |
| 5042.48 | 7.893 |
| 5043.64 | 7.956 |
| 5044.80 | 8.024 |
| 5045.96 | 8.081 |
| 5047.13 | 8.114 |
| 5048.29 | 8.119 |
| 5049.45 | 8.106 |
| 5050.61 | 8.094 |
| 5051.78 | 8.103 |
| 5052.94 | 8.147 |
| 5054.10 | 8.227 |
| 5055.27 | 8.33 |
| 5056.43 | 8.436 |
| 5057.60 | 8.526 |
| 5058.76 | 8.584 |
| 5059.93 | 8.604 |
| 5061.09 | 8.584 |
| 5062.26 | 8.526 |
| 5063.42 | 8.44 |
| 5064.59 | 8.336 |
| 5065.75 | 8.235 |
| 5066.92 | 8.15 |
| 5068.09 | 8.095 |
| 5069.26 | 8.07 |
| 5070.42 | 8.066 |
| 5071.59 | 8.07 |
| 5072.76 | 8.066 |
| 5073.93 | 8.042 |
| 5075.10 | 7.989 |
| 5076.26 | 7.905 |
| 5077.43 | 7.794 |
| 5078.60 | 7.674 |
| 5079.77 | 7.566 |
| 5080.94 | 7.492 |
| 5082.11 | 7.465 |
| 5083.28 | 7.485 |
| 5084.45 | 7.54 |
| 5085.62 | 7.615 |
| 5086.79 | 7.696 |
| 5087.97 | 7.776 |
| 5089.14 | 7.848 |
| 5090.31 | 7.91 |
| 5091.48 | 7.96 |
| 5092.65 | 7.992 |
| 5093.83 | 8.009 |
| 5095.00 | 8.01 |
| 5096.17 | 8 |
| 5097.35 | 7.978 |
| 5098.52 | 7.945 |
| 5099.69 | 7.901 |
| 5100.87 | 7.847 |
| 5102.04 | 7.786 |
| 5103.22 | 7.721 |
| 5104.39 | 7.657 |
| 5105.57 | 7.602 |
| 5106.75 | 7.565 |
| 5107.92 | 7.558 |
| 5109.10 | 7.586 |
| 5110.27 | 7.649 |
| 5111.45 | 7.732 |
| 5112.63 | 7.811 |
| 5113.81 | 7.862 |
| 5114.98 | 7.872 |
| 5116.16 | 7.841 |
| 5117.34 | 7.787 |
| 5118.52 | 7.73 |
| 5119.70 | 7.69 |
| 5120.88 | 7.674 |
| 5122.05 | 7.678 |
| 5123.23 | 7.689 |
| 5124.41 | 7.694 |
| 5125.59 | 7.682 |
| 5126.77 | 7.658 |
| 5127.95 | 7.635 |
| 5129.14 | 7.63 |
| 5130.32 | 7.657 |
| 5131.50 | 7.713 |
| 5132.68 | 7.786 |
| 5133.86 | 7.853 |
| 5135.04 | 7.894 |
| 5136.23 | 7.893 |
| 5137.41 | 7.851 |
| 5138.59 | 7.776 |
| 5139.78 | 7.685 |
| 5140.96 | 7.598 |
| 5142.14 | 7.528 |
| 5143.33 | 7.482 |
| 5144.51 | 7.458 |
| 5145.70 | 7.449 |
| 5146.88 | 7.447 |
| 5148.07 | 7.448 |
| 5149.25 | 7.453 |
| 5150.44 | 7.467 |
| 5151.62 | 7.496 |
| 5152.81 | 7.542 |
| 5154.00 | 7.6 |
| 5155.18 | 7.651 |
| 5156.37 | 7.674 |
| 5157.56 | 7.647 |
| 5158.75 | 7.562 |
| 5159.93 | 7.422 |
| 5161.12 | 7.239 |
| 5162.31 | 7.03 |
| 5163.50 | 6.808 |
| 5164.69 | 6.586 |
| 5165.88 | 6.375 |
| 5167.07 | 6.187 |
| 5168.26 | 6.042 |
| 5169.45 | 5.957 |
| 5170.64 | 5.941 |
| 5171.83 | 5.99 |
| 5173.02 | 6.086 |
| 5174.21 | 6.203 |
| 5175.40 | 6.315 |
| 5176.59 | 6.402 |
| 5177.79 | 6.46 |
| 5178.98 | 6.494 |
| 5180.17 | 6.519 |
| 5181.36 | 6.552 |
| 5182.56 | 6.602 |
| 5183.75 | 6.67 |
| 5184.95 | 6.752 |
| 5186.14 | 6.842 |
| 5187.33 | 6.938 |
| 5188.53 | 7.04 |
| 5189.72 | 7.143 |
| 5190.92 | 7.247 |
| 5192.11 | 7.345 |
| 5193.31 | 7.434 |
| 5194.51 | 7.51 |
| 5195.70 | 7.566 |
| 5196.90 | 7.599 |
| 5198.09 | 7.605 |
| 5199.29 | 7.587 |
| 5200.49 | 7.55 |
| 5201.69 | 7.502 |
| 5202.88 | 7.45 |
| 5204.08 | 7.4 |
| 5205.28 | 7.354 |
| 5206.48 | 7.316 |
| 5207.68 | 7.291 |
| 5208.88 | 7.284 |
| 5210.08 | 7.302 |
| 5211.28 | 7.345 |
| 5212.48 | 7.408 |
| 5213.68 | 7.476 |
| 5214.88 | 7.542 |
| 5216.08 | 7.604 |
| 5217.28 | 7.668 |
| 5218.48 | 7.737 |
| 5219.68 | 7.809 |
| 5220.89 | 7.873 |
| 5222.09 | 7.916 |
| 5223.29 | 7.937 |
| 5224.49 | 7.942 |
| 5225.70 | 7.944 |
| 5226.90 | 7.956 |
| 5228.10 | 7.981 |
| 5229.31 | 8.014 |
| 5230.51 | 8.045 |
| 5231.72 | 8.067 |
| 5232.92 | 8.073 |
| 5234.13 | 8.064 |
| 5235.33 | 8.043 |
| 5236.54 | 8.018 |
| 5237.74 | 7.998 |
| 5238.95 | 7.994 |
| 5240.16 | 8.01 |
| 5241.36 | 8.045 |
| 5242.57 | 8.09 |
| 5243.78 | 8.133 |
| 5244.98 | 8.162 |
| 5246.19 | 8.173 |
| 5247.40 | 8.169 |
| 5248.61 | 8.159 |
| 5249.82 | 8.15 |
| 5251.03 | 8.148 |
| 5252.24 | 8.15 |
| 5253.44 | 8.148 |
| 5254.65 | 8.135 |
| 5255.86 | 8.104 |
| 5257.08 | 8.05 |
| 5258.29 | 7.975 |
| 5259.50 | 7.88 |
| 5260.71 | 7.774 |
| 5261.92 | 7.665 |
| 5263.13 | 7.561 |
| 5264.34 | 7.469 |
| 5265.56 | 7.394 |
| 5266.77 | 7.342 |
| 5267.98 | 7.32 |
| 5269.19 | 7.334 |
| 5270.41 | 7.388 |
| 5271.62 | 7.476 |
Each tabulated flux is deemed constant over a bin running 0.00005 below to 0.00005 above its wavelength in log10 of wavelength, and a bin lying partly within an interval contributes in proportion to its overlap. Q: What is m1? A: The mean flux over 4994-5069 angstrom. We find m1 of 8.03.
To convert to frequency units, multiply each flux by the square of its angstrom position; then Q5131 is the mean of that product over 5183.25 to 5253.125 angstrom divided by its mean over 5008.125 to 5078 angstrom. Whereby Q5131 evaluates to 1.0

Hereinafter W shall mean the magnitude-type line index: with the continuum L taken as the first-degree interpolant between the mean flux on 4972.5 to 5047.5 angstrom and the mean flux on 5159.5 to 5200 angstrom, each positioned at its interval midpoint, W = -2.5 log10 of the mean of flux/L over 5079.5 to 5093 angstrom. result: -0.04 mag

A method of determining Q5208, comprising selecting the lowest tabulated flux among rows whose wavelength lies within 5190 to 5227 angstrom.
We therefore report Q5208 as 7.247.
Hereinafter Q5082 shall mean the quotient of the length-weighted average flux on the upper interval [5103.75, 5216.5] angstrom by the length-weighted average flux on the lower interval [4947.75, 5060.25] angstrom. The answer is 0.9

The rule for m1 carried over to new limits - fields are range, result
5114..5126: 7.74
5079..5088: 7.56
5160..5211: 6.9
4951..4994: 8.29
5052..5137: 7.9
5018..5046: 7.96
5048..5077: 8.23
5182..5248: 7.63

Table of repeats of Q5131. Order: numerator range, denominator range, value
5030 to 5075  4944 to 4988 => 1.00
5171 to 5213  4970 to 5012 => 0.94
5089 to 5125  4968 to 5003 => 1.00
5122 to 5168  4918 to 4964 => 0.96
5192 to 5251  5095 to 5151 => 1.05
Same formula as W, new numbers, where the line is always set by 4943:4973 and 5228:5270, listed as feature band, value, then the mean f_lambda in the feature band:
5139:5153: 0.09 mag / 7.51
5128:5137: 0.06 mag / 7.76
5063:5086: 0.06 mag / 7.9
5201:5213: 0.09 mag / 7.37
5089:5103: 0.05 mag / 7.93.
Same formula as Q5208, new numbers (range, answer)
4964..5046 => 7.51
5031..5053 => 7.823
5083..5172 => 5.941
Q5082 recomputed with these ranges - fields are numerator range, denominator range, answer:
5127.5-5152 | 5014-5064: 0.95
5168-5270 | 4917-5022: 0.91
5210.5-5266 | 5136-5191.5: 1.13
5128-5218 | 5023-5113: 0.90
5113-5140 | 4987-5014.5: 0.98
